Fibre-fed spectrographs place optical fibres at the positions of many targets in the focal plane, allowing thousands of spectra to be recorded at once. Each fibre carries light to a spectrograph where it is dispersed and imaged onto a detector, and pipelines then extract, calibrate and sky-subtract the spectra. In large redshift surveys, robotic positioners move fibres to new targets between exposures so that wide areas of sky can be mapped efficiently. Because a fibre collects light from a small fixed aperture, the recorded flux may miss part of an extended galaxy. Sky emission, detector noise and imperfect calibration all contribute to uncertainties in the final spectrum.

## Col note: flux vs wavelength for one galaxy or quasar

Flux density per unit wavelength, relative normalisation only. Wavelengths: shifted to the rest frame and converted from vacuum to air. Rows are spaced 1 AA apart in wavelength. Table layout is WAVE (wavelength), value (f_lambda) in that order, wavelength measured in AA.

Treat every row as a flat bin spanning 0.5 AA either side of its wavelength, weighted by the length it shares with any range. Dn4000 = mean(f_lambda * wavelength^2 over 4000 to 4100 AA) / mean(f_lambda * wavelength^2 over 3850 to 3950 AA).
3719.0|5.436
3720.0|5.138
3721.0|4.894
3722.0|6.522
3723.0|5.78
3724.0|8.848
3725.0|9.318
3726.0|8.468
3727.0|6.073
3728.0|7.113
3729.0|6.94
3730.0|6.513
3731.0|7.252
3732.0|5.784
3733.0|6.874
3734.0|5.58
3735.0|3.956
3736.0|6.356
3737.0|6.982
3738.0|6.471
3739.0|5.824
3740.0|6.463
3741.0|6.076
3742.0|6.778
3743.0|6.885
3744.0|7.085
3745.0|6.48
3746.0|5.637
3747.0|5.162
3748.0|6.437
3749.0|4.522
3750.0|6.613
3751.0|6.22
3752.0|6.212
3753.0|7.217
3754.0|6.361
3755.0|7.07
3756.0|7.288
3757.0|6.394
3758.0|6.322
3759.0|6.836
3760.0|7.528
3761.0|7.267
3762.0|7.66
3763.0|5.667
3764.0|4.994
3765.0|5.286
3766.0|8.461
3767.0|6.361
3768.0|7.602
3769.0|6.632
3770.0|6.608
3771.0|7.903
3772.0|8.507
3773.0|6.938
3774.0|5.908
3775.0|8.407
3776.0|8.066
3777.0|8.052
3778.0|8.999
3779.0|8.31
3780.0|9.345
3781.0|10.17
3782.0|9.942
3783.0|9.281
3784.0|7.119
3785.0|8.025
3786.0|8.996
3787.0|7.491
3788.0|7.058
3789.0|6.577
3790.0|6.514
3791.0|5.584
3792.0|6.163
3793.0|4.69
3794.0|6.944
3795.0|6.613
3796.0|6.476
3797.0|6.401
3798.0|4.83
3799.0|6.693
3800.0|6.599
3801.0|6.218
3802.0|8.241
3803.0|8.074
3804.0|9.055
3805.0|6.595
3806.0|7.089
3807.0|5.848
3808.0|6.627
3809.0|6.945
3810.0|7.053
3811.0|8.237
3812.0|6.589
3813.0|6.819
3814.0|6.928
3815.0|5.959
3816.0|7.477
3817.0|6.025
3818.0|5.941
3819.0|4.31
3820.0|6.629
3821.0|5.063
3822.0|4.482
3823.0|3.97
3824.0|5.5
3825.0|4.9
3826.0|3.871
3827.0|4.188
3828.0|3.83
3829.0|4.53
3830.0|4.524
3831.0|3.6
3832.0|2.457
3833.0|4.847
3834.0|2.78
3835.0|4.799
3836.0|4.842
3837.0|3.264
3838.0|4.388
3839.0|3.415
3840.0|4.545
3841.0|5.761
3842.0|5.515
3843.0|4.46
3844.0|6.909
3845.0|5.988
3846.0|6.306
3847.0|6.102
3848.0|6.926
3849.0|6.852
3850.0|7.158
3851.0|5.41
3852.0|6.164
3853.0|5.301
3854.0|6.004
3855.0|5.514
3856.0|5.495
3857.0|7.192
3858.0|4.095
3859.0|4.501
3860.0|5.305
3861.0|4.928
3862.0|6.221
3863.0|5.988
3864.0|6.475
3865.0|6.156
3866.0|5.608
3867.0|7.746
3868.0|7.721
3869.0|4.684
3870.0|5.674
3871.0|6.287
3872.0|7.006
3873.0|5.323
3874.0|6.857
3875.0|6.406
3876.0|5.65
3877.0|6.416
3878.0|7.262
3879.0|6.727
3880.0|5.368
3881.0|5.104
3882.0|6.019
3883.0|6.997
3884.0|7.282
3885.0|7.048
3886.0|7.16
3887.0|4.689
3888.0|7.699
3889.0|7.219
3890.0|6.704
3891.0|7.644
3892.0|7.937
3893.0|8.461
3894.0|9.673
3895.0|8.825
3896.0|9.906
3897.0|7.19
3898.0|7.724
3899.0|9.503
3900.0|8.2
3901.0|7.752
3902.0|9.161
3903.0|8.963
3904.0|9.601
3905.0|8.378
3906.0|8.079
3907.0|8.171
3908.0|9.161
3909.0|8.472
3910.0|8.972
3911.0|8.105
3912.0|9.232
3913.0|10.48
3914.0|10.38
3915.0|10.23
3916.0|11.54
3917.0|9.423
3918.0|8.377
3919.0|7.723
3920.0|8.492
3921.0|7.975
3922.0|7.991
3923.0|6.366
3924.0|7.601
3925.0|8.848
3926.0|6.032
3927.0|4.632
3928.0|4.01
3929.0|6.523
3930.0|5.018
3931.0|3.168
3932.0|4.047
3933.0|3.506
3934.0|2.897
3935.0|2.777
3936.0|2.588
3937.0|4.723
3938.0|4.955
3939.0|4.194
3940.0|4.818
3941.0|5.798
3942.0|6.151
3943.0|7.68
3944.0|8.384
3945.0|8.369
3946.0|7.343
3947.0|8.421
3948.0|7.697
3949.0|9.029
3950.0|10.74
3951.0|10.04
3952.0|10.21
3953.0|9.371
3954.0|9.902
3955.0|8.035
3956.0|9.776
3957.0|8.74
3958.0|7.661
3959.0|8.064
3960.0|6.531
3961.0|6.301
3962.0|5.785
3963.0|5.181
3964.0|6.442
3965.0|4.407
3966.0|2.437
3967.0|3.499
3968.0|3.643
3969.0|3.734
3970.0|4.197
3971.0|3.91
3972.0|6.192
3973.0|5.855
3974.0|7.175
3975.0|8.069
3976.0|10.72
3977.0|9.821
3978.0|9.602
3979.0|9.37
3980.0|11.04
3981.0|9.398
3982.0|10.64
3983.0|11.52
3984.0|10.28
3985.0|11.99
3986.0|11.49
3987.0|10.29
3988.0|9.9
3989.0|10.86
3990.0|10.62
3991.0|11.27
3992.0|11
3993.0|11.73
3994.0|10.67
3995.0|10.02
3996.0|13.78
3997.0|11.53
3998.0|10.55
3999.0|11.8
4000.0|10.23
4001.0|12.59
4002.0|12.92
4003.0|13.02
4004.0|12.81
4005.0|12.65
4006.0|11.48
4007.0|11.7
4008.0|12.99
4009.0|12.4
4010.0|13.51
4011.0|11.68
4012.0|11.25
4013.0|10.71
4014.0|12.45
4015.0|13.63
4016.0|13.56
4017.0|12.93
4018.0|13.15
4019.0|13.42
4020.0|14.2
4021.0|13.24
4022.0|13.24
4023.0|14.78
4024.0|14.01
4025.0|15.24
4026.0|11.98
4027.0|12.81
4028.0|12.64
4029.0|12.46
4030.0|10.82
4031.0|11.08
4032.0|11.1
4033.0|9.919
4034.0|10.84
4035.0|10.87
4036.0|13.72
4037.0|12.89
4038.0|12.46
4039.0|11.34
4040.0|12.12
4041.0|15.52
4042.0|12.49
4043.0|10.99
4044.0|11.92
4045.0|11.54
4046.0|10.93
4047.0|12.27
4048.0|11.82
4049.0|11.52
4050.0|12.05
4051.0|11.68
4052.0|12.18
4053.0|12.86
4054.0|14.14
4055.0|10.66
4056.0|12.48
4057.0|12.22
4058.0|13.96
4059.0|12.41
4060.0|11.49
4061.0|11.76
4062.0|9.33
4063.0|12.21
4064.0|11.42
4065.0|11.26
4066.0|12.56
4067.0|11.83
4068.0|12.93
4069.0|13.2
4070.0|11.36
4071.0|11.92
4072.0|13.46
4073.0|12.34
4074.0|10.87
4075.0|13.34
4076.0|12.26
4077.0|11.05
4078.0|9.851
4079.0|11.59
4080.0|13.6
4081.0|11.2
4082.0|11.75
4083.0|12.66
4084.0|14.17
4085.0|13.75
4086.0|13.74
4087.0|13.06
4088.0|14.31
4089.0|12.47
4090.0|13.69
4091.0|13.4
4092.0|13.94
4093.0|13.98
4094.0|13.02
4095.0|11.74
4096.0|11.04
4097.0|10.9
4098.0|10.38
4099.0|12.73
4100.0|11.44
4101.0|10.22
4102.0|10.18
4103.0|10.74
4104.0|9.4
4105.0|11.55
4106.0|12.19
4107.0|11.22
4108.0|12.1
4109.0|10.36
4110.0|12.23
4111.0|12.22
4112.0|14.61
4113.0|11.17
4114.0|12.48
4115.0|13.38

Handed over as 1.9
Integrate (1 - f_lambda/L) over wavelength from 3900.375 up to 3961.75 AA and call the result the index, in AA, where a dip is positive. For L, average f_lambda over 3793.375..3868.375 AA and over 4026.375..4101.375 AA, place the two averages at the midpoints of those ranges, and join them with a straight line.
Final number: 7.0 AA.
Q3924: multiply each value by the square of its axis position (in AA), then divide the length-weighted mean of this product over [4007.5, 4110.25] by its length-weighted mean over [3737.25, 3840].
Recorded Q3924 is 2.2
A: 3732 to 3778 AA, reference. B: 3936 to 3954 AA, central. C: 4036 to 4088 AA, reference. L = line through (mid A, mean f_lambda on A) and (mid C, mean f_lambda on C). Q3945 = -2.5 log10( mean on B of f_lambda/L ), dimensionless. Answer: 0.33 mag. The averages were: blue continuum 6.64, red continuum 12.2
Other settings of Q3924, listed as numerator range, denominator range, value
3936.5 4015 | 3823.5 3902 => 1.59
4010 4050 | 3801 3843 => 2.51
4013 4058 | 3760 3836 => 2.16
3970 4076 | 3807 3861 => 2.38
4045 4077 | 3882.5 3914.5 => 1.58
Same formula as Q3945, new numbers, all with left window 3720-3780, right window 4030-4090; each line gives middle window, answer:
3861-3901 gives 0.292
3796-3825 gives 0.213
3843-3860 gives 0.394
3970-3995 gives 0.128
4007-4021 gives -0.125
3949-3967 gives 0.343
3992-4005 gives -0.068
